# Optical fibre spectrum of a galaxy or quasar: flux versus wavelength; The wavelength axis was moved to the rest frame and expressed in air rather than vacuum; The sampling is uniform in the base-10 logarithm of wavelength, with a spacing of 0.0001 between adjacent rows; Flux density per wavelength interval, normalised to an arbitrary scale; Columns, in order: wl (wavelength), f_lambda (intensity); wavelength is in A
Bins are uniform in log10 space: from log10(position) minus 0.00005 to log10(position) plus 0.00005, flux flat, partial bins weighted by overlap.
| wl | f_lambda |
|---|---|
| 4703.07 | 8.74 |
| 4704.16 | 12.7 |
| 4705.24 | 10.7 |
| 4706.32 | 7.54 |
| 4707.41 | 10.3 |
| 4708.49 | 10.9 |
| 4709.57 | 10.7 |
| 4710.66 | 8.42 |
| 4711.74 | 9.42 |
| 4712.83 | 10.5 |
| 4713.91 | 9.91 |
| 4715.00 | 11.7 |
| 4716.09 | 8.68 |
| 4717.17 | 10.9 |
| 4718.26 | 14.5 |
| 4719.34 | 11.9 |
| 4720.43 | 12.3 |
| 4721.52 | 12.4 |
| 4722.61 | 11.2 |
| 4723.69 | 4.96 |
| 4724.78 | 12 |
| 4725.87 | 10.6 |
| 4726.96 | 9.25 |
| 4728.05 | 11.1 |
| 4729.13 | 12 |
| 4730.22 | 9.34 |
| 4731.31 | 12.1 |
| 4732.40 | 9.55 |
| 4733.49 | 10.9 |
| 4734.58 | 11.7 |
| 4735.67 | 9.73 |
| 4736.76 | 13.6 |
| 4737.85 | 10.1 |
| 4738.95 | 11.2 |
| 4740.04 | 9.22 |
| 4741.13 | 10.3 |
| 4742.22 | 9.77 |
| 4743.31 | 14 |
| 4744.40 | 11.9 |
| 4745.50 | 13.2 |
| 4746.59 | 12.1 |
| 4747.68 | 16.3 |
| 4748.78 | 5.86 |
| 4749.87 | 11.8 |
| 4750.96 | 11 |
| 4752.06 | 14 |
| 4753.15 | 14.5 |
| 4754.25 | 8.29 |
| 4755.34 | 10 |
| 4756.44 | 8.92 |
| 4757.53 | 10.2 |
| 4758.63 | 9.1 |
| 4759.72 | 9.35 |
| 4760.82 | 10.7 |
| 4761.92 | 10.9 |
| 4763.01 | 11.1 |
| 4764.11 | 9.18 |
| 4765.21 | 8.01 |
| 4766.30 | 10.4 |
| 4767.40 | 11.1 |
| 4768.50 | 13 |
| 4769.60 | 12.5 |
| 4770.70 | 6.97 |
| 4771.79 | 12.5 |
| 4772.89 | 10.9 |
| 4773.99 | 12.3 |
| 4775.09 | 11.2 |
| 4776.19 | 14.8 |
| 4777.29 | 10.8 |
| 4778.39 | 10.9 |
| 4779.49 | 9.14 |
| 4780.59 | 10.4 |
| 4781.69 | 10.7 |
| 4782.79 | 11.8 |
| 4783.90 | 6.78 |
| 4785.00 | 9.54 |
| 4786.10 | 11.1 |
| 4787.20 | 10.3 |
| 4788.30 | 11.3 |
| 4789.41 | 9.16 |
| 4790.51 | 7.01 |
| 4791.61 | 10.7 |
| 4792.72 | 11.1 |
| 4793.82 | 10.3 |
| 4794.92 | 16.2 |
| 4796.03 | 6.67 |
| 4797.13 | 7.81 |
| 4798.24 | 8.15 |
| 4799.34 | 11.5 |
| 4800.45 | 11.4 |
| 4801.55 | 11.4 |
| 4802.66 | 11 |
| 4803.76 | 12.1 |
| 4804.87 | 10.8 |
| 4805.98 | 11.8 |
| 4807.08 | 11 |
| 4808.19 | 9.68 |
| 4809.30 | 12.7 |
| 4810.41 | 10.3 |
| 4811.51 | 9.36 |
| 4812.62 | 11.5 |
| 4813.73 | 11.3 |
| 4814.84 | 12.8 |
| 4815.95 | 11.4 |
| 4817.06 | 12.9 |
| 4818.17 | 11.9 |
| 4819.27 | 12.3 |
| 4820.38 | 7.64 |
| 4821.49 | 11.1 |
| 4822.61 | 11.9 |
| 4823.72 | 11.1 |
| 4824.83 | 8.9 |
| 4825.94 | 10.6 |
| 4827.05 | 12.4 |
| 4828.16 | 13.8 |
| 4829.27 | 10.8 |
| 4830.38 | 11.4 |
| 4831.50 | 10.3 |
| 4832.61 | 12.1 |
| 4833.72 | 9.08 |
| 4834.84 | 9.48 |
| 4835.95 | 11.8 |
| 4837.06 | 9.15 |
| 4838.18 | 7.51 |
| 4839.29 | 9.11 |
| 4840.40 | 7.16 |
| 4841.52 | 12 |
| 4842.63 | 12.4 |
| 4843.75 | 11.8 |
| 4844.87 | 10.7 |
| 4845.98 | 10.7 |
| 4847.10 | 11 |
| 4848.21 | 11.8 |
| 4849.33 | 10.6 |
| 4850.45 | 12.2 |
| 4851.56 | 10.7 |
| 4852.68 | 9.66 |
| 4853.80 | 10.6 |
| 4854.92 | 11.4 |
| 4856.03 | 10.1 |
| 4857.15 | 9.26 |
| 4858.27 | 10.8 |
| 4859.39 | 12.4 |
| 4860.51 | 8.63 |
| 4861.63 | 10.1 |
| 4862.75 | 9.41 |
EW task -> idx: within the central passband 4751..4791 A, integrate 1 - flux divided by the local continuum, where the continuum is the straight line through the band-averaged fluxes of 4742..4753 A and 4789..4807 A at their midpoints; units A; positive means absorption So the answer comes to 2.94 A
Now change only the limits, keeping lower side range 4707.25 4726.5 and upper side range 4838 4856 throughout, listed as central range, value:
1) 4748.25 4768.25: 0.6 A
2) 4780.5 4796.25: 0.5 A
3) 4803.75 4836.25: -1.5 A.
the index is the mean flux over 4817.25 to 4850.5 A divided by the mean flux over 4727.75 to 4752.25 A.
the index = 0.95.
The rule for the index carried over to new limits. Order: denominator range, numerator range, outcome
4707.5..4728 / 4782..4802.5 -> 0.96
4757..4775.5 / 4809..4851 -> 1.03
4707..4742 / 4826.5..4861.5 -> 1.00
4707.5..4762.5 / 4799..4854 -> 1.01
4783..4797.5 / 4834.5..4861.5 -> 1.06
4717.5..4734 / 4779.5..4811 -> 0.95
